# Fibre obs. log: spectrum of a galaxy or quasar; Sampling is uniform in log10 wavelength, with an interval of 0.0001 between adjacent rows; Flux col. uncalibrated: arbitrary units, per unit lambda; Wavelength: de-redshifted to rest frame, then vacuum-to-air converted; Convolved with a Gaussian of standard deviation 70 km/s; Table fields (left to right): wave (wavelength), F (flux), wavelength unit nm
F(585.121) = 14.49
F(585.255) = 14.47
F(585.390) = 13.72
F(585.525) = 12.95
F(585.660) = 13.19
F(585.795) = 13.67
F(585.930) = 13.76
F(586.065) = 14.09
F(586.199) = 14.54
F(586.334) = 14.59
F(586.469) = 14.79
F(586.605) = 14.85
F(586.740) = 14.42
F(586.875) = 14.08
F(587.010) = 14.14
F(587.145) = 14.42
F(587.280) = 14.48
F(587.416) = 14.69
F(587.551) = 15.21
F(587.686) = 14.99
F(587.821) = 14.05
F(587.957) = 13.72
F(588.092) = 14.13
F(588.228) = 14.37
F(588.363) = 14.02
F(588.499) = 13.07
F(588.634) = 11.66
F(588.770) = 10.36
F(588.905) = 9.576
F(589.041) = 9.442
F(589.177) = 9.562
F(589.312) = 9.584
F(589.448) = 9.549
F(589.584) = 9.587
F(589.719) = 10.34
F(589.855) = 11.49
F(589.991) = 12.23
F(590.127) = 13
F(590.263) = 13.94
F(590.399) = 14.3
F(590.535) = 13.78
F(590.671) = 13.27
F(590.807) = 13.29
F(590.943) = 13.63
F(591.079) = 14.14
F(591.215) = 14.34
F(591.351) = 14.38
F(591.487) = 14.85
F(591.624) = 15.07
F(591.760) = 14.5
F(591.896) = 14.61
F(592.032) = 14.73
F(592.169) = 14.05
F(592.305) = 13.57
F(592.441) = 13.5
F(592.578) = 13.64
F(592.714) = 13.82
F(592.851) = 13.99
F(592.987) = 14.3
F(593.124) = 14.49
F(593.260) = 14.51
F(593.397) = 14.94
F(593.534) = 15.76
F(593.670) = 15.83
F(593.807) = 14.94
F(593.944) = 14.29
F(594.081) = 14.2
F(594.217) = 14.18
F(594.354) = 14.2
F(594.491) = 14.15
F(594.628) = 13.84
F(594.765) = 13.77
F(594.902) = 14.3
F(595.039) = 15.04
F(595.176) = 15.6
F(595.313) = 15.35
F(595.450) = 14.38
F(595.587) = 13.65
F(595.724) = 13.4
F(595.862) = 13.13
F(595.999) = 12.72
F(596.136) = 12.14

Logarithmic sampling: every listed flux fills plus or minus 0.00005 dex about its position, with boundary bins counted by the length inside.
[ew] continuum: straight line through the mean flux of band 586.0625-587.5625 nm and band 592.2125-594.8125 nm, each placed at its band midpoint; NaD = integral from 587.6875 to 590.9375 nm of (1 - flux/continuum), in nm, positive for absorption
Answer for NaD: 0.51 nm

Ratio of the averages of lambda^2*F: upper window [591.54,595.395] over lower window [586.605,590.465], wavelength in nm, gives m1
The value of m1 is 1.16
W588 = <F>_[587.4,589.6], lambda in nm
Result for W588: 12.2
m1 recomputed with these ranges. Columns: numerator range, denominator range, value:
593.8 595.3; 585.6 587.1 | 1.04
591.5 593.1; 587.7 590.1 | 1.23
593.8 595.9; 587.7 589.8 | 1.25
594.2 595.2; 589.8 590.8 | 1.10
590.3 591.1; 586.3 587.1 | 0.96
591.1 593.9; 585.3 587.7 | 1.04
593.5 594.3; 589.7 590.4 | 1.20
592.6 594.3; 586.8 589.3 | 1.14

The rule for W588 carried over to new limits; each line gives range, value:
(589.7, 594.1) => 14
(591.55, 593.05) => 14.2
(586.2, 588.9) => 13.9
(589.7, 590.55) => 12.8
